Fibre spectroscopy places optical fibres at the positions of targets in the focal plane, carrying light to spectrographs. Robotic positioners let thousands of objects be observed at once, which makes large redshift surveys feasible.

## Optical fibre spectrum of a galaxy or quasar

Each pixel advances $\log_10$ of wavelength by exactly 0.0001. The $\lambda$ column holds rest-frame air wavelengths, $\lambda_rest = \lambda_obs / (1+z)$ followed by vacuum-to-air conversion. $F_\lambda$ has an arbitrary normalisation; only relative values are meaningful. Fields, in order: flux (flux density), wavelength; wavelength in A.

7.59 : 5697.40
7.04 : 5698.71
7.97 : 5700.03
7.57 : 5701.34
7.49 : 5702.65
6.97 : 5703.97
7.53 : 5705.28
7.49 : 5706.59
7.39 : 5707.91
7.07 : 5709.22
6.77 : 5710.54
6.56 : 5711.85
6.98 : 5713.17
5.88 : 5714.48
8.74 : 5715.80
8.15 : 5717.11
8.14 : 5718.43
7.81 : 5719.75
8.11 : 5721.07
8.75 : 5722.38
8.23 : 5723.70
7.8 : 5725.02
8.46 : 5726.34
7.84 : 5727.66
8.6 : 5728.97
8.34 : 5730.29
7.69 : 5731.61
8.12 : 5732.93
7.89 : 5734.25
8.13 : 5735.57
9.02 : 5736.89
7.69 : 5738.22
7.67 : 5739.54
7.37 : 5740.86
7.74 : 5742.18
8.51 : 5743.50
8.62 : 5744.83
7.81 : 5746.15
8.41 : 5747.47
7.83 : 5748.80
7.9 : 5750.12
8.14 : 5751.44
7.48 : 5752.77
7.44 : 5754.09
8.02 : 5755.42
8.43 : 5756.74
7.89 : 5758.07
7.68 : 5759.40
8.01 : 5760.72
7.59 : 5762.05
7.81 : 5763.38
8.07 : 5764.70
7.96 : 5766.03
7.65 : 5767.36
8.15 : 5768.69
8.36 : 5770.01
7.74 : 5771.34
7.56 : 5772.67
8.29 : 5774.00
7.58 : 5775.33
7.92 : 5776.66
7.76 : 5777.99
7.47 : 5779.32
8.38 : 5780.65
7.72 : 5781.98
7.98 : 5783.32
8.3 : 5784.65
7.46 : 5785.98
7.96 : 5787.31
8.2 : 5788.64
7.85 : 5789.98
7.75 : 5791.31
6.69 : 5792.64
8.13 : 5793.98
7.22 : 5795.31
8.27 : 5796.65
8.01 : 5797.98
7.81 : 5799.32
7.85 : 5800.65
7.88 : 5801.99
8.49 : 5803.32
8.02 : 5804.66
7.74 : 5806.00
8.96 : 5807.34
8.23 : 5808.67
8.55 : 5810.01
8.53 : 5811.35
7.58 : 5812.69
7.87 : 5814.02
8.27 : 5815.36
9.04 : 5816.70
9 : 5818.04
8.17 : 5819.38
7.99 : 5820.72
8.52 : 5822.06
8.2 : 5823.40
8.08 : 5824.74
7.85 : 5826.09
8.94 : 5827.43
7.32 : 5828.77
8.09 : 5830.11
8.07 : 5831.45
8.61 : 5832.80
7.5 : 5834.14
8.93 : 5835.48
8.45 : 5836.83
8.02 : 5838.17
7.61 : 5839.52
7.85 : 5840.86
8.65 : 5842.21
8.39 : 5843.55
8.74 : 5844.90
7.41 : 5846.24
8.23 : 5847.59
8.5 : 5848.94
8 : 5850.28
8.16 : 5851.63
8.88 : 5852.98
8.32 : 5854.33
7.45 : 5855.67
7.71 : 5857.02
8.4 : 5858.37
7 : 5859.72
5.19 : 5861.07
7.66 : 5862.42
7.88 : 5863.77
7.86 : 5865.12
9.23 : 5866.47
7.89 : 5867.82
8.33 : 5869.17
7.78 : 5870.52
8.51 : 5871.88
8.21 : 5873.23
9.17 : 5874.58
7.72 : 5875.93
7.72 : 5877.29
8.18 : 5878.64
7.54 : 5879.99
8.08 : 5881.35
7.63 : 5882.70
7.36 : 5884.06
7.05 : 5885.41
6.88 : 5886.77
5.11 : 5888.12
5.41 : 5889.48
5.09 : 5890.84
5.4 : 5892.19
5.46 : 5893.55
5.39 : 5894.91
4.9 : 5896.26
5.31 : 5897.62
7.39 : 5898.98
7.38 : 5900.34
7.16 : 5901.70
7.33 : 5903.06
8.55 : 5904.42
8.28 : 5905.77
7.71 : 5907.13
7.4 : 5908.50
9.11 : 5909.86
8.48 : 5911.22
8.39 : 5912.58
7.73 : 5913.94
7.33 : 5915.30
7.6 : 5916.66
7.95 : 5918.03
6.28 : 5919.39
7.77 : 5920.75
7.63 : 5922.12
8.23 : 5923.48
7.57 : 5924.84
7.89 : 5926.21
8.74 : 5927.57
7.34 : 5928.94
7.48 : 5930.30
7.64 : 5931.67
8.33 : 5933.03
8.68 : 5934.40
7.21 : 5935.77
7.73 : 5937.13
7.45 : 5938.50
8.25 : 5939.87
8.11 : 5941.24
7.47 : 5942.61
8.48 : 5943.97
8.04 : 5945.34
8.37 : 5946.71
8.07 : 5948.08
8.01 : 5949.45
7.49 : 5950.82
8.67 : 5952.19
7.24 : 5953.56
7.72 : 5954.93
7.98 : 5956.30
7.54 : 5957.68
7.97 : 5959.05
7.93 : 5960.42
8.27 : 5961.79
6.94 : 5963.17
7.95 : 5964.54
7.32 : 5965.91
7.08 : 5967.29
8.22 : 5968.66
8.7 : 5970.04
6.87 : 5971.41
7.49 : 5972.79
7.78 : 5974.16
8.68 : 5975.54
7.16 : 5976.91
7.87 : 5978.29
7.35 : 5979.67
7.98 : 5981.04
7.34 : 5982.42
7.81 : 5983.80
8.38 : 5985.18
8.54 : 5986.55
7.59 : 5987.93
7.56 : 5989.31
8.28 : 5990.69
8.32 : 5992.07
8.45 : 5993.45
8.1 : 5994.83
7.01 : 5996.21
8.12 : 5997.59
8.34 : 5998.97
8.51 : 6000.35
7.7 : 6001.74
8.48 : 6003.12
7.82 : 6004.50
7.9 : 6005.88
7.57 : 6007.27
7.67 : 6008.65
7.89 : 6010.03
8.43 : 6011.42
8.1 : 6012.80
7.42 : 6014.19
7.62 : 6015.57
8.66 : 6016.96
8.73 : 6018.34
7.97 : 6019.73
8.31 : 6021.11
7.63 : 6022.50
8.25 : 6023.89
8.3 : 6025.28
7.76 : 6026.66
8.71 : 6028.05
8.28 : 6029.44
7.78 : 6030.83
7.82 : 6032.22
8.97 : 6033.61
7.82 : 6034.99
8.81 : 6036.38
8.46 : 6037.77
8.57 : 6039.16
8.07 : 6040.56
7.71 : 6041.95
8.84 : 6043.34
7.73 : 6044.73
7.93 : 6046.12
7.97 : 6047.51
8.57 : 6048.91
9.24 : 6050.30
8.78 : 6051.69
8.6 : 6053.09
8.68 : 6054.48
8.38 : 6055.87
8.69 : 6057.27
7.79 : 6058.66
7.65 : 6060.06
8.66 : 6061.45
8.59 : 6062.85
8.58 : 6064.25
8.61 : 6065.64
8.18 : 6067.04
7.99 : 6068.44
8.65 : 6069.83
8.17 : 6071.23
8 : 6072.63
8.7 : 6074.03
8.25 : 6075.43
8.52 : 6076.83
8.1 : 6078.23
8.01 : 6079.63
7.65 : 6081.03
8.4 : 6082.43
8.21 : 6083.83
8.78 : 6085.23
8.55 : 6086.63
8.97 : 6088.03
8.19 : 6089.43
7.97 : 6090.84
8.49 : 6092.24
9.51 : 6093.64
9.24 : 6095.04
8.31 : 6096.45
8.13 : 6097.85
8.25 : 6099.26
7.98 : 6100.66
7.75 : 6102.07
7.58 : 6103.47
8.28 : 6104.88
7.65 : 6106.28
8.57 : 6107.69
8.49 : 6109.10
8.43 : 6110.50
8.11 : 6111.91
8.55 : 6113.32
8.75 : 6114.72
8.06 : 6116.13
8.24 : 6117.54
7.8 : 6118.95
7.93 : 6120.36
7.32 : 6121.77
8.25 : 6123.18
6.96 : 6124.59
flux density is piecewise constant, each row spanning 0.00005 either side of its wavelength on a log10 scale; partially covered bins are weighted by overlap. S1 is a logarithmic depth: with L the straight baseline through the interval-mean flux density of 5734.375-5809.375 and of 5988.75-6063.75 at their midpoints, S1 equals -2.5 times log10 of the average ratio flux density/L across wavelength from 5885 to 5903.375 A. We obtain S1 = 0.31 mag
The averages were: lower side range 7.94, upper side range 8.19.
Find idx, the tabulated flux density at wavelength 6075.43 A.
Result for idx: 8.25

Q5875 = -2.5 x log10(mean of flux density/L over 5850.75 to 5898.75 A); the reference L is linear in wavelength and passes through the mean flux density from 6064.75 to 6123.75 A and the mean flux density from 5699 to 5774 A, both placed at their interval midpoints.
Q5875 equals 0.11 mag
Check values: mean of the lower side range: 7.84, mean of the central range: 7.26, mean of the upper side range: 8.28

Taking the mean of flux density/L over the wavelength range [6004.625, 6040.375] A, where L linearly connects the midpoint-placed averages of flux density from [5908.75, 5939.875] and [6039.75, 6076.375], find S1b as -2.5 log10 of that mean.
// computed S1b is 0.011 mag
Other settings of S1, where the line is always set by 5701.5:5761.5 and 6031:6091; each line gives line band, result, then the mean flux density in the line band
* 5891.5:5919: 0.13 mag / 7.2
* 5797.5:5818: -0.04 mag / 8.22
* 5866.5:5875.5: -0.04 mag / 8.37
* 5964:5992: 0.06 mag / 7.81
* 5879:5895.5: 0.25 mag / 6.4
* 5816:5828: -0.06 mag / 8.41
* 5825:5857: -0.02 mag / 8.16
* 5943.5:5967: 0.04 mag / 7.86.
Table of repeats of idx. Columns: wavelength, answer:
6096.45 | 8.31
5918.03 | 7.95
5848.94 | 8.5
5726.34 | 8.46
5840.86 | 7.85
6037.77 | 8.46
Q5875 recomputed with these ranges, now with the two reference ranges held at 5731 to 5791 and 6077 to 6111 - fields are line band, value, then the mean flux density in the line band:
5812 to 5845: -0.03 mag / 8.22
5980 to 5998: 0.03 mag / 7.95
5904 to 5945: 0.03 mag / 7.89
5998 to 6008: 0.02 mag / 8.04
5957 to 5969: 0.07 mag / 7.68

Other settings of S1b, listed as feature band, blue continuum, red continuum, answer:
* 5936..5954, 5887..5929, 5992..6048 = -0.07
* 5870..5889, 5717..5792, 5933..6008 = 0.04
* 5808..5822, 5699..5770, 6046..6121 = -0.05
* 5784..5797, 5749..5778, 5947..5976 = 0.01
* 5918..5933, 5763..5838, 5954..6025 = 0.03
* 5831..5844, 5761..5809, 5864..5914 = -0.08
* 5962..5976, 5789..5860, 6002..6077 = 0.07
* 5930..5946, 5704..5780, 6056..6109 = 0.03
